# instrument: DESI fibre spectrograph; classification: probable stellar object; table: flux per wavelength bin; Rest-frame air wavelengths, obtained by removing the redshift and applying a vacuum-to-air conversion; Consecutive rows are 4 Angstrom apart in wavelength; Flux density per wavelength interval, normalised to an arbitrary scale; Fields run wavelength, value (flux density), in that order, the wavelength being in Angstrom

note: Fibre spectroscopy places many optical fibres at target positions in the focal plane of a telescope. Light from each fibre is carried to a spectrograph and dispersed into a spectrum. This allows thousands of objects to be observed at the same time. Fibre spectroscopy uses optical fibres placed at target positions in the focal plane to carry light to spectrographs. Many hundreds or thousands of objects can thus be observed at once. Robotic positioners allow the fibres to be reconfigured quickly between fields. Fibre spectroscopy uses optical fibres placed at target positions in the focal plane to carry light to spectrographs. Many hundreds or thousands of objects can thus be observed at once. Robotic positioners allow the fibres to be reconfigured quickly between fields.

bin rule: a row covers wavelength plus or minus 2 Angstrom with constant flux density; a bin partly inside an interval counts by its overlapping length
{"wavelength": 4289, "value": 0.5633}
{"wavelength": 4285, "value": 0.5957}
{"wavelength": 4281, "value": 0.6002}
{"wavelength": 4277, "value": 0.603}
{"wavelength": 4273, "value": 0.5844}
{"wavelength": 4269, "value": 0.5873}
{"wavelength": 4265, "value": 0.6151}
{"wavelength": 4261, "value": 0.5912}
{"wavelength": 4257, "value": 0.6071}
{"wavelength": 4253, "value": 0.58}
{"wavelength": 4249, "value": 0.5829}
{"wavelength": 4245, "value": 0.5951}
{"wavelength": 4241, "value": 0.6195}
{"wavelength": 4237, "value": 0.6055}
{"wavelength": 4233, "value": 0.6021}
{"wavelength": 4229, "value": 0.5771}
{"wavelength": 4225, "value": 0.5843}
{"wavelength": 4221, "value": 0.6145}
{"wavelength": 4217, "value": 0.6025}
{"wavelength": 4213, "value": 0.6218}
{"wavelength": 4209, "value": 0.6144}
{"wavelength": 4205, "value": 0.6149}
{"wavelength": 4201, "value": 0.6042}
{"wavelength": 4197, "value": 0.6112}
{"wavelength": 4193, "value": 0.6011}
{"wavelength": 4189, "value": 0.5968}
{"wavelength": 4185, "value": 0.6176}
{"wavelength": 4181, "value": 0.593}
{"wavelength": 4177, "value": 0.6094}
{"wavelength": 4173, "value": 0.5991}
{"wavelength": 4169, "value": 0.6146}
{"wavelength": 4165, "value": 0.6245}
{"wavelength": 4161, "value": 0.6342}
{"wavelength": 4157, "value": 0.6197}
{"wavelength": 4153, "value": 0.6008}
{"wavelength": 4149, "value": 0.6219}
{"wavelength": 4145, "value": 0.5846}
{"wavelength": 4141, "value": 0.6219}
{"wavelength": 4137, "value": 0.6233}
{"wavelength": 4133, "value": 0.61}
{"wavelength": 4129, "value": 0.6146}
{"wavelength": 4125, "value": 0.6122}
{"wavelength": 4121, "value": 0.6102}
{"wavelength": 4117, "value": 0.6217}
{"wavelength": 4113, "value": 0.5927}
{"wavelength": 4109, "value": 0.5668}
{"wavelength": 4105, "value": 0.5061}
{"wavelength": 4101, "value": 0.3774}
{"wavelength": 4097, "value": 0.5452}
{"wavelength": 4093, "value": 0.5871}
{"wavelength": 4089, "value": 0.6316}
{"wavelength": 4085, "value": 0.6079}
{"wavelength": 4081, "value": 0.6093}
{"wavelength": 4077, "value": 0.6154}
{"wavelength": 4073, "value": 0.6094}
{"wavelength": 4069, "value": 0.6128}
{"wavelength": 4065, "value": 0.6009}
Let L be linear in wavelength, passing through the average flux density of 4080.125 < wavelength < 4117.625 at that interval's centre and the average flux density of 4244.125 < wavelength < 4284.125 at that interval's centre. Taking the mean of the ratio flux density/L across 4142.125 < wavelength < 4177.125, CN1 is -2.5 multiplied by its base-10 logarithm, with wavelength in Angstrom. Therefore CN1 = -0.07 mag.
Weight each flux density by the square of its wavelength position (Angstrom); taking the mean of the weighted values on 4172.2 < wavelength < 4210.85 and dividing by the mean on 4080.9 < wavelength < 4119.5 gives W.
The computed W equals 1.1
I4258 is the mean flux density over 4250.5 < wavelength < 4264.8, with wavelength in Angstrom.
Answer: 0.595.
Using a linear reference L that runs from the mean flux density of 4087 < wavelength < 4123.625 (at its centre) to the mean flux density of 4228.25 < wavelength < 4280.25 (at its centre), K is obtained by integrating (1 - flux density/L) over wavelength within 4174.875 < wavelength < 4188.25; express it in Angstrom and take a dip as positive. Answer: -0.6 Angstrom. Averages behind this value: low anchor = 0.561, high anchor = 0.597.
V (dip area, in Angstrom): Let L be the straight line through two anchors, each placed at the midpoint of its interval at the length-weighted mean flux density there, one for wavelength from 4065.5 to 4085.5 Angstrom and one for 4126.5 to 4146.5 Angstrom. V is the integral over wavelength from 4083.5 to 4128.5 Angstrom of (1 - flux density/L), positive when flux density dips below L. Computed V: 3.0 Angstrom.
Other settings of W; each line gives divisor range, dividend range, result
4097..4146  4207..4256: 1.10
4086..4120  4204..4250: 1.15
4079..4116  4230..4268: 1.15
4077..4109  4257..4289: 1.17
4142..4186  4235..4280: 1.02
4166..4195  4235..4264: 1.02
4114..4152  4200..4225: 1.03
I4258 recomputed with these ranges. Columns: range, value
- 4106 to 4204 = 0.608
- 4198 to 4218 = 0.612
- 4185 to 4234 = 0.604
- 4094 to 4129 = 0.558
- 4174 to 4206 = 0.606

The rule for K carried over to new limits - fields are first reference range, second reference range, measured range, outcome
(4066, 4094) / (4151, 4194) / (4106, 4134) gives 0.5 Angstrom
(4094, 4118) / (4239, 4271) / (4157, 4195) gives -3.2 Angstrom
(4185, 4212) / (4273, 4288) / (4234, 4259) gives 0.1 Angstrom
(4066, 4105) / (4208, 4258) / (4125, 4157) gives -1.5 Angstrom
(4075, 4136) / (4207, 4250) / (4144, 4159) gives -0.5 Angstrom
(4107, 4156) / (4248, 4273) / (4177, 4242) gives -0.7 Angstrom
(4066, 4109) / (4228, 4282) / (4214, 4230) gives -0.2 Angstrom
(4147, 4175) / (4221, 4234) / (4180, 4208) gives -0.1 Angstrom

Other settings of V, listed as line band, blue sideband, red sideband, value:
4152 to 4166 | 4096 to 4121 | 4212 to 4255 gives -1.4 Angstrom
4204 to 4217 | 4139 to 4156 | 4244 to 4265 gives -0.3 Angstrom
